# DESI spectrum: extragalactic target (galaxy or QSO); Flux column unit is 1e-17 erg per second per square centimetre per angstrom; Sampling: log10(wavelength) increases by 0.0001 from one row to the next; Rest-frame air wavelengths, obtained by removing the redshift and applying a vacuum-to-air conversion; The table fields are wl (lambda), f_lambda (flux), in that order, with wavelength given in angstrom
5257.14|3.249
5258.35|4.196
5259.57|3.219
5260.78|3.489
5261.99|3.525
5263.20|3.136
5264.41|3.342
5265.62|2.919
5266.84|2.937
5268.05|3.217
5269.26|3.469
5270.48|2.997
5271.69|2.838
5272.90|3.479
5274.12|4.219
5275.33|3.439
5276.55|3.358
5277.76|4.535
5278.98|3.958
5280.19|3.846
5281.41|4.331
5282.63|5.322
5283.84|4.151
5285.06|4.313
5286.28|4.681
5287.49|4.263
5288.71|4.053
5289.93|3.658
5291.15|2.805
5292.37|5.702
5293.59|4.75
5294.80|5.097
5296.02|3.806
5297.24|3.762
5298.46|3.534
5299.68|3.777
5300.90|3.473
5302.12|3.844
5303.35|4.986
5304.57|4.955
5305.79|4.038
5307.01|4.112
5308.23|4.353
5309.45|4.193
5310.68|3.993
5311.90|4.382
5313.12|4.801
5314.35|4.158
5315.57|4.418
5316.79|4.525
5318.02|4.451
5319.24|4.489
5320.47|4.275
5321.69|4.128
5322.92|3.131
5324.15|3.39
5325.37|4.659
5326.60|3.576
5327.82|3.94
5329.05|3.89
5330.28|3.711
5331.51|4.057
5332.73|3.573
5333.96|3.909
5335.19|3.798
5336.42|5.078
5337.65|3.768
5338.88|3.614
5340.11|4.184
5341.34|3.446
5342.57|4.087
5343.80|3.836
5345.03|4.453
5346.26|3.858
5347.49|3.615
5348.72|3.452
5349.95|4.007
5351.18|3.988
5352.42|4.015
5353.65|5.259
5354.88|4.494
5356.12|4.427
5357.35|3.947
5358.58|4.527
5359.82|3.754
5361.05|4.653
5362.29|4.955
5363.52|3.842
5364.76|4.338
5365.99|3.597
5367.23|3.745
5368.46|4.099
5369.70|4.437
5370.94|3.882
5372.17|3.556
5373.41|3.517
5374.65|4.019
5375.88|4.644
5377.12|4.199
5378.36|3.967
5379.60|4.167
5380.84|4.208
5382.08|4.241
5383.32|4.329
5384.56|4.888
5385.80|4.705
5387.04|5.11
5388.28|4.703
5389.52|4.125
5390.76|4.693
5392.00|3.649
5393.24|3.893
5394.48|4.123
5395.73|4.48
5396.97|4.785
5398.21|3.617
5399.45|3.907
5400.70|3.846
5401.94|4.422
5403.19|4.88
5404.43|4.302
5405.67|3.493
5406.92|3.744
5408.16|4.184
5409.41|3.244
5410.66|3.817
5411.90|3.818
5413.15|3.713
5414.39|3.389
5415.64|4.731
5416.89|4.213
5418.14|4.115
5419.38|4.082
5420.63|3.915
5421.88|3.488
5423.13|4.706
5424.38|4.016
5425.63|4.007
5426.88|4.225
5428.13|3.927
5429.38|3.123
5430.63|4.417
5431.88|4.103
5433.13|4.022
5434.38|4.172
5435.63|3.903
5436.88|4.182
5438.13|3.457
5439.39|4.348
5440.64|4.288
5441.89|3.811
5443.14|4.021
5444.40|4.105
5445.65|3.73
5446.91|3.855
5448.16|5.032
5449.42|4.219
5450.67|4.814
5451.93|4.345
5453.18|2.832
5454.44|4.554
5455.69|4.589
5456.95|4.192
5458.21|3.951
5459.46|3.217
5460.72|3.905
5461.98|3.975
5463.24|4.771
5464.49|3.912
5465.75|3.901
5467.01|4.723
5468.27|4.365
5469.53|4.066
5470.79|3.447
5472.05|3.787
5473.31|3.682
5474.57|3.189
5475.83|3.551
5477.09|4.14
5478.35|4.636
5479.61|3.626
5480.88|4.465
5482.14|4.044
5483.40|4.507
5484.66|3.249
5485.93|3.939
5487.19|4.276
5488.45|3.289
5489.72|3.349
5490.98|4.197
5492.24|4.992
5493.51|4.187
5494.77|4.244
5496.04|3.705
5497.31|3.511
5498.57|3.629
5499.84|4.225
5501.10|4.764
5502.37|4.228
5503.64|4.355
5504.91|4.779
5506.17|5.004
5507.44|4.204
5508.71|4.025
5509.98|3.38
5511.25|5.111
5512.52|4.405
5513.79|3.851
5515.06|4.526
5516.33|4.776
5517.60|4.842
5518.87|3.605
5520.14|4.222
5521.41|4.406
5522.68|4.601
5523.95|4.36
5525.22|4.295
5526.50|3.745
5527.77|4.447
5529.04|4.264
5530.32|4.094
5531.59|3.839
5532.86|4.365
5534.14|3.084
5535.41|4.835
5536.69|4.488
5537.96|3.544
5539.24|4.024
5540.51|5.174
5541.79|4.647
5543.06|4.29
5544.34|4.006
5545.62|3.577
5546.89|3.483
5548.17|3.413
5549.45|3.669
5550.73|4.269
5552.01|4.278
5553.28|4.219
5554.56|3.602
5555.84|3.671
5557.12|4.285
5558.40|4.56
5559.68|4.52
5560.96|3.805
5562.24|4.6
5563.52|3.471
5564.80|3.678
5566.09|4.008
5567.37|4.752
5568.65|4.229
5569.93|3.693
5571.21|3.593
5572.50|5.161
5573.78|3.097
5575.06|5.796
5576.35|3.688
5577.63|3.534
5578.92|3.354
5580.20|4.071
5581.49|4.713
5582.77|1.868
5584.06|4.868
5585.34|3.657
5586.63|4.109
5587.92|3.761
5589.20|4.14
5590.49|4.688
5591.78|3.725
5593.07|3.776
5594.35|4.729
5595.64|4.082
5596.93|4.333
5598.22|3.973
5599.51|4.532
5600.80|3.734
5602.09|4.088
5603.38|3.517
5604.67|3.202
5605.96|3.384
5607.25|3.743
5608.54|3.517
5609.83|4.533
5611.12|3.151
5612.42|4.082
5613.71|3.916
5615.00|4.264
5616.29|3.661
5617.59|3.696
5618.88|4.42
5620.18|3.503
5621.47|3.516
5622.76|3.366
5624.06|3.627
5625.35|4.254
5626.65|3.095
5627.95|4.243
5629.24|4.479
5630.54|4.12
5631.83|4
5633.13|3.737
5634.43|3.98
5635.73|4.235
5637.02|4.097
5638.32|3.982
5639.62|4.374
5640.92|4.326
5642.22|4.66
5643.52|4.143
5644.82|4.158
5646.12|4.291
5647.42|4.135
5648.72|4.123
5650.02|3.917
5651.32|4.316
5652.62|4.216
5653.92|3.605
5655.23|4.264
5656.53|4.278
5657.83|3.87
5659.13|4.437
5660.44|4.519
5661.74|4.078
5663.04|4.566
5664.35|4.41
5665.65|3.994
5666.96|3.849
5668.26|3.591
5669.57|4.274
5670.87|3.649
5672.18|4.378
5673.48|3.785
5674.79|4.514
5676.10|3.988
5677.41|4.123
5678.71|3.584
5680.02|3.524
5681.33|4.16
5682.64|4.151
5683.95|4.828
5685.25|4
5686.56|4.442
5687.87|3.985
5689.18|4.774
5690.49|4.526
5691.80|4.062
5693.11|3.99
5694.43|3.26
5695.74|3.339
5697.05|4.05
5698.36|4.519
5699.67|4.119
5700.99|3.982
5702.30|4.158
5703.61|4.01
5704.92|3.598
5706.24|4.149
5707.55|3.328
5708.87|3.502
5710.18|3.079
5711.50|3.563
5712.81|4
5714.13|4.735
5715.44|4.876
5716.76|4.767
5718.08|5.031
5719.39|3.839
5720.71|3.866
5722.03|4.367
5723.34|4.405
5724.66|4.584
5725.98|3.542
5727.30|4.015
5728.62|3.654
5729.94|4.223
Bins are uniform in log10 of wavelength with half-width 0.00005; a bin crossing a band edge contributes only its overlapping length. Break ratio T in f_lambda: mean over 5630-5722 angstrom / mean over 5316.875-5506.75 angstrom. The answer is 1.00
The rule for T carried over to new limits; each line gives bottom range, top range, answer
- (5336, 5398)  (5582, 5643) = 0.94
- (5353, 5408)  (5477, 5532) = 0.99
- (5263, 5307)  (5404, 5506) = 1.03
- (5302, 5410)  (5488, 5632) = 0.98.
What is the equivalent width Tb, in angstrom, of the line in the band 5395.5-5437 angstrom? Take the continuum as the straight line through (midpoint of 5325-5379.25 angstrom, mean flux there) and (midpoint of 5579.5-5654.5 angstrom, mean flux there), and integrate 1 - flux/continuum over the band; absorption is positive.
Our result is 0.1 angstrom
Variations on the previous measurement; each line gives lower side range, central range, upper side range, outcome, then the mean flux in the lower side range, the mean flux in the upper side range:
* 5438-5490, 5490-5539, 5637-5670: -2.1 angstrom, 4.01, 4.17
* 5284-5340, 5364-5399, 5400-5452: -1.0 angstrom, 4.13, 4.05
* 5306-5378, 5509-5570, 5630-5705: -0.7 angstrom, 4.09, 4.11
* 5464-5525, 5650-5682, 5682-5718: 0.1 angstrom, 4.13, 4.08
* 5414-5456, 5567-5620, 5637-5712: 1.4 angstrom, 4.08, 4.06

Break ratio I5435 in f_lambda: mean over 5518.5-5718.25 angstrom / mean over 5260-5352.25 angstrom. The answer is 1.02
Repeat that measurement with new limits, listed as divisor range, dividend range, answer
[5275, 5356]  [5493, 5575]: 1.01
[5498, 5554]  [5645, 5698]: 0.97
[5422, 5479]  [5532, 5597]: 1.00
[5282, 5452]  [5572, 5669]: 0.97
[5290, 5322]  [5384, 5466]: 0.96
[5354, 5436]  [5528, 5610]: 0.97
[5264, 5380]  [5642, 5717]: 1.01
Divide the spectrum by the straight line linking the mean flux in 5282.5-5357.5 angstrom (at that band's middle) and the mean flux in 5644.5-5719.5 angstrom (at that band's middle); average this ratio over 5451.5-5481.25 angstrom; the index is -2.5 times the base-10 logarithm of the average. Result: 0.03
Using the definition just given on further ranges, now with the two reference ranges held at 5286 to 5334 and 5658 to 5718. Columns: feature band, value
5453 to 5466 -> 0.02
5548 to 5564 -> 0.01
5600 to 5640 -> 0.06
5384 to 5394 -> -0.09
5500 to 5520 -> -0.07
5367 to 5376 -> 0.04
